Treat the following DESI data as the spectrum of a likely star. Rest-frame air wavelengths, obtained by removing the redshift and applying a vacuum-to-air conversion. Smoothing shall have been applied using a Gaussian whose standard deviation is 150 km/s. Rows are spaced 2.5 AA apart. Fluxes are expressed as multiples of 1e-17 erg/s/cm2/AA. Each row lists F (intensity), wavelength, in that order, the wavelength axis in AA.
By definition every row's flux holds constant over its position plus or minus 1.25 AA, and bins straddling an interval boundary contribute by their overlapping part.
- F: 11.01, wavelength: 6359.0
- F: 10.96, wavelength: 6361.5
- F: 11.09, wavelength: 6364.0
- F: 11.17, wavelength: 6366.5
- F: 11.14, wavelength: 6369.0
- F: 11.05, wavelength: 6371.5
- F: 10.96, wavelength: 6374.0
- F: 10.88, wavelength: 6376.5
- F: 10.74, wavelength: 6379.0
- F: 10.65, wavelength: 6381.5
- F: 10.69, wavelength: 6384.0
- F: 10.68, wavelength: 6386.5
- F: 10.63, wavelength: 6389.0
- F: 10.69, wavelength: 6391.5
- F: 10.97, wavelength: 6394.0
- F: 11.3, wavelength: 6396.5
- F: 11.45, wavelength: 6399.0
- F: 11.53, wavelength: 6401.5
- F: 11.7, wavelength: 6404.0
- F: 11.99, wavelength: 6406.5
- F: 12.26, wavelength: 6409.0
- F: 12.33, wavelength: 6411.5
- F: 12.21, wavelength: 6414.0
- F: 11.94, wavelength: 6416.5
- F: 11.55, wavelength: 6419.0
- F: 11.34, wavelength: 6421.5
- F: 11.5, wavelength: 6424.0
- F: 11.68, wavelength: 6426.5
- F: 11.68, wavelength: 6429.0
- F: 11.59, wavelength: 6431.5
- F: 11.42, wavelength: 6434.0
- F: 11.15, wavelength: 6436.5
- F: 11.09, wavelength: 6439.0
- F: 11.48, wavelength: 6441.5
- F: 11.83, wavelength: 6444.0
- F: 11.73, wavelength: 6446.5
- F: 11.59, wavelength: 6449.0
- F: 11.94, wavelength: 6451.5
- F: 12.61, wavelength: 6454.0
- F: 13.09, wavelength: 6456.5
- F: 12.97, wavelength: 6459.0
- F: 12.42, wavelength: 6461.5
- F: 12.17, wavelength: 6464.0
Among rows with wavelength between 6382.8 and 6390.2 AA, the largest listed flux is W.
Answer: 10.69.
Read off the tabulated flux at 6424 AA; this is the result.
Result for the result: 11.5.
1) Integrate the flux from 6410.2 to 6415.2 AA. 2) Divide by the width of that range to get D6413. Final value 12.3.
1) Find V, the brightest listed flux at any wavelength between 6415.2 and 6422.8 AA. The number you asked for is 11.94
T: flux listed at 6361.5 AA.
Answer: 10.96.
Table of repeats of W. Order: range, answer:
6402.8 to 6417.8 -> 12.33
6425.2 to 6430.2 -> 11.68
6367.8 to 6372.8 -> 11.14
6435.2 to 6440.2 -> 11.15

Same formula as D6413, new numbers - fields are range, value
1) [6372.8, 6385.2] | 10.8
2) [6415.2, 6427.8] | 11.6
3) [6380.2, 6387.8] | 10.7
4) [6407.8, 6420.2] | 12.1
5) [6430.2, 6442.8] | 11.3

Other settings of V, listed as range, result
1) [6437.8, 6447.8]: 11.83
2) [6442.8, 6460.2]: 13.09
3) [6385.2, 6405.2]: 11.7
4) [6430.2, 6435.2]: 11.59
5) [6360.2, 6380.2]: 11.17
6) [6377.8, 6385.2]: 10.74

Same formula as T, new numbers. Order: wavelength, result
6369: 11.14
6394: 10.97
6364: 11.09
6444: 11.83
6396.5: 11.3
